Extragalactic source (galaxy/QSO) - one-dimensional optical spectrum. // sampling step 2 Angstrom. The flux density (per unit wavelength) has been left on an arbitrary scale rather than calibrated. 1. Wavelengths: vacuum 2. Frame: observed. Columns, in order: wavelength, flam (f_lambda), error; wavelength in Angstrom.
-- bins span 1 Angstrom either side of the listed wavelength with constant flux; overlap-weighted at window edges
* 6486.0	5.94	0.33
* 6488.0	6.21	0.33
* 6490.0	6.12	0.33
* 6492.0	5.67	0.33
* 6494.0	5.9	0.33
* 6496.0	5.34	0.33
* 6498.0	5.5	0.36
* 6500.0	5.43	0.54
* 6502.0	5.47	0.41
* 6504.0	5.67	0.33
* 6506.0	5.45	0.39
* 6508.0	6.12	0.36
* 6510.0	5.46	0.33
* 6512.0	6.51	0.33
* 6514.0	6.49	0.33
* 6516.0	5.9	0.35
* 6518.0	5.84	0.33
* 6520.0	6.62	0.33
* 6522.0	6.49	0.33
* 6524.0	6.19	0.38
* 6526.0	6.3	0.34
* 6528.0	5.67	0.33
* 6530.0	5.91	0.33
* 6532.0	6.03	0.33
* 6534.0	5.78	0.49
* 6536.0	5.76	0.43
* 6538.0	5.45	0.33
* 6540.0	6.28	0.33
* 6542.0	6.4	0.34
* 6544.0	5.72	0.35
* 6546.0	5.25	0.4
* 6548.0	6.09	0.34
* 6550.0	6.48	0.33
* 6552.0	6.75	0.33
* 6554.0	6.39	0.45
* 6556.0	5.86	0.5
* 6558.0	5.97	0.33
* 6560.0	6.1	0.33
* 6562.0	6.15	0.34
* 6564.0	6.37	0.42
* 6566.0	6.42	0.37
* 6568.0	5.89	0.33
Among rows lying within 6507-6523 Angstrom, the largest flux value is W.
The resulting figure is 6.62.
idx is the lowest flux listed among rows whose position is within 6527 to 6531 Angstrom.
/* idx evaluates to 5.67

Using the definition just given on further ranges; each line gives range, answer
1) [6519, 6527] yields 6.19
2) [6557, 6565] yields 5.97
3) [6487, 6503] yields 5.34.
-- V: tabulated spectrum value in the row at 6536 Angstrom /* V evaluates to 5.76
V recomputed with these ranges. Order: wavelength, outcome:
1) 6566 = 6.42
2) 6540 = 6.28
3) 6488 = 6.21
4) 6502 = 5.47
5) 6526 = 6.3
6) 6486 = 5.94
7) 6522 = 6.49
